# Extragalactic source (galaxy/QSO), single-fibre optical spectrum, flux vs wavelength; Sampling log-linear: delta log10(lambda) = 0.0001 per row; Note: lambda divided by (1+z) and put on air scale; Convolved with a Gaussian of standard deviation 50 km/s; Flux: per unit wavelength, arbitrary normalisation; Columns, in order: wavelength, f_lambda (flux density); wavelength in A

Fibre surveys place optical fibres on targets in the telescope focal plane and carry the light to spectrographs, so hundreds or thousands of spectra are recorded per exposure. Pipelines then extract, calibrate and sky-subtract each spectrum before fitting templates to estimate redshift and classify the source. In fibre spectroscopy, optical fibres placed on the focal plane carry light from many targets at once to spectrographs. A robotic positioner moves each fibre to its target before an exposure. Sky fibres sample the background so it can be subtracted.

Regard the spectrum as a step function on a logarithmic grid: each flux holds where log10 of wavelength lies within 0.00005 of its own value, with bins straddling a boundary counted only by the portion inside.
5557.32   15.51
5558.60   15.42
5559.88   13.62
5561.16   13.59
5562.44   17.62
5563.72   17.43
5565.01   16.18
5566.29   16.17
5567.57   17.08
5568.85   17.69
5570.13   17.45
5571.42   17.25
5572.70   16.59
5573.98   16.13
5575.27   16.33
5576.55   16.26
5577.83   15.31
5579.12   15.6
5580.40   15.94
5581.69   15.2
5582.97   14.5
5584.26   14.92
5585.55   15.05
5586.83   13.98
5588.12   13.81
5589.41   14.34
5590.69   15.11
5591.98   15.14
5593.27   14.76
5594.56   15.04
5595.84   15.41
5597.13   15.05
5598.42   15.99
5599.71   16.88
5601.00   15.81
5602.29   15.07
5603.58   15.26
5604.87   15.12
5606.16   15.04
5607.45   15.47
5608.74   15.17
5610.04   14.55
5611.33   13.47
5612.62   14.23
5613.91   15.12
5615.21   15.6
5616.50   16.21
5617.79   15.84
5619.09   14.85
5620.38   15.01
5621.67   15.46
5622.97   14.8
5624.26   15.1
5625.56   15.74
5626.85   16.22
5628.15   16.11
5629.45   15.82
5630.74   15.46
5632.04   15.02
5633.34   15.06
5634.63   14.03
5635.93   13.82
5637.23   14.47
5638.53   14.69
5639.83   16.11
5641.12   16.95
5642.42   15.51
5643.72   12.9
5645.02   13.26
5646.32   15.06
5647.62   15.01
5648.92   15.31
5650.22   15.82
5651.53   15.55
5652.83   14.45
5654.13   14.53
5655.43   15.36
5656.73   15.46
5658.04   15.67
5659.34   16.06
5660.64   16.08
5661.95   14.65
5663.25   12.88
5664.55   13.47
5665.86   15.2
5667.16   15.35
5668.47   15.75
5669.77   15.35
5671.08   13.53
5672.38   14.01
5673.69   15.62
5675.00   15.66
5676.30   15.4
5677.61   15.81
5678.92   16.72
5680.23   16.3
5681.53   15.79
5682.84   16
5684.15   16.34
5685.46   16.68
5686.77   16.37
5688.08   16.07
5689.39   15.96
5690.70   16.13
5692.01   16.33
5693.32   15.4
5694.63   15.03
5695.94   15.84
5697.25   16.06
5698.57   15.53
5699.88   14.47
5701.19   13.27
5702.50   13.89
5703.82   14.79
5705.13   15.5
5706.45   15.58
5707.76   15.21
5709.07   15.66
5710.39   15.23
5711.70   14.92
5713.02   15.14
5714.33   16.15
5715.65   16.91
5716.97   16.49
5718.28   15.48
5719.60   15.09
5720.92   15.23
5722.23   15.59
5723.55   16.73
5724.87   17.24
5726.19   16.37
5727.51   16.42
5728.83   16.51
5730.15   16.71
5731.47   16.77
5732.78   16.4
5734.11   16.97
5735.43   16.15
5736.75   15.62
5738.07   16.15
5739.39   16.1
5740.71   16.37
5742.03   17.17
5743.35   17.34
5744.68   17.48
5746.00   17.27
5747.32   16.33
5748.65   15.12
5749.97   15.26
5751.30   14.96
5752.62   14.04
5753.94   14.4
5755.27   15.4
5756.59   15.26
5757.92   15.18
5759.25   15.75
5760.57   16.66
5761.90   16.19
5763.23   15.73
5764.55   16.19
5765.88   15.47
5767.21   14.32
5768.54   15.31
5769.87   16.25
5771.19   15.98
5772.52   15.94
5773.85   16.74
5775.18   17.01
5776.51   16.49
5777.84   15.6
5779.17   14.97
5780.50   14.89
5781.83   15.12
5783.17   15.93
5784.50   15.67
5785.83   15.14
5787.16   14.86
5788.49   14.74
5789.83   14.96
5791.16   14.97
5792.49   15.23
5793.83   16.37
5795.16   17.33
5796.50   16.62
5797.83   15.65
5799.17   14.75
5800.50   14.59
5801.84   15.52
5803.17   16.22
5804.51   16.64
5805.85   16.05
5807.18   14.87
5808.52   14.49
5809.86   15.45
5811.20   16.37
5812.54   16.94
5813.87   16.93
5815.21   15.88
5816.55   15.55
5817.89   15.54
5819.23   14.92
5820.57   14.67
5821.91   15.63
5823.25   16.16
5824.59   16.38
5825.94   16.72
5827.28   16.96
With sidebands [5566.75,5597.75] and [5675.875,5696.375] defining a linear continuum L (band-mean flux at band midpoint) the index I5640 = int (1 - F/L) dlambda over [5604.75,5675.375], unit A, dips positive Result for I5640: 3.5 A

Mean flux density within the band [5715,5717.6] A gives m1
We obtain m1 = 16.7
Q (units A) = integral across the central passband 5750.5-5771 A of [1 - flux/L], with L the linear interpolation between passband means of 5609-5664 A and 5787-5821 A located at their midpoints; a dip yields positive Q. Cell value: 0.1 A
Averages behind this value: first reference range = 15.1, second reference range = 15.6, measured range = 15.4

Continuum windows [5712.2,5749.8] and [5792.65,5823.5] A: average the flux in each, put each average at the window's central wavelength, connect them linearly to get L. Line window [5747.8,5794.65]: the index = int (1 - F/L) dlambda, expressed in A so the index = 1.6 A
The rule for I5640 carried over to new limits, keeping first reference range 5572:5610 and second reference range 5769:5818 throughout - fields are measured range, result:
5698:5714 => 0.6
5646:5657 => 0.2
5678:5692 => -0.7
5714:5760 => -1.3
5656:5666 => 0.3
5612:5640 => 0.3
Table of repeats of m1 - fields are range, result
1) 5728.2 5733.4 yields 16.6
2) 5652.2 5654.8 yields 14.5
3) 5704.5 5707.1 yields 15.5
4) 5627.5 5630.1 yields 16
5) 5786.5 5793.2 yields 15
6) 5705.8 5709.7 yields 15.5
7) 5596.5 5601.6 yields 15.9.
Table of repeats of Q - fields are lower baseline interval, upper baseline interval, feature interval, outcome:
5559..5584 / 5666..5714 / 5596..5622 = 1.02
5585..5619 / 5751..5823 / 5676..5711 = -0.60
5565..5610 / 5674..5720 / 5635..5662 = 0.92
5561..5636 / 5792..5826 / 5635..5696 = 1.12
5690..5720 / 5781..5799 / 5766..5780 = -0.28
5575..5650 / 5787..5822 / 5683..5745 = -2.11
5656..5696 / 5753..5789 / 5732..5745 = -0.83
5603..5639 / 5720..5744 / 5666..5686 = 0.19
